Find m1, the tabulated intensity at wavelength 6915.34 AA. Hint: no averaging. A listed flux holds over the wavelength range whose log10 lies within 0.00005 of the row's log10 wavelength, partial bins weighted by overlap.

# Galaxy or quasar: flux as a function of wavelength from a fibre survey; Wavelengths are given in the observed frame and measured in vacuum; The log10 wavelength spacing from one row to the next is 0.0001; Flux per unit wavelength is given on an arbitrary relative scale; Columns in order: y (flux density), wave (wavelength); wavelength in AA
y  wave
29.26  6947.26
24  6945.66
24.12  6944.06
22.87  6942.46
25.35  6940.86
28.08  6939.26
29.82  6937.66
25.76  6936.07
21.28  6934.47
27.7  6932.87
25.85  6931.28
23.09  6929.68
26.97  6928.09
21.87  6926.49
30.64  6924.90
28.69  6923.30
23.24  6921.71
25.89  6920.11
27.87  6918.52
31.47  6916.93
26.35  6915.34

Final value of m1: 26.35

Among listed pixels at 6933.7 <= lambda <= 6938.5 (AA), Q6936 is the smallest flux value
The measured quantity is 21.28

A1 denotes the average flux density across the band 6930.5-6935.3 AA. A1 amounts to 24.9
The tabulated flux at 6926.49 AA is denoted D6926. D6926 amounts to 21.87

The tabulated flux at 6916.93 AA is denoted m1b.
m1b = 31.47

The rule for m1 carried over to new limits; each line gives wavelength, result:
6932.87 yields 27.7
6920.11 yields 25.89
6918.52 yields 27.87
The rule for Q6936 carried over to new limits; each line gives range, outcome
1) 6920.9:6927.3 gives 21.87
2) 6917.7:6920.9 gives 25.89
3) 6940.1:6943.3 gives 22.87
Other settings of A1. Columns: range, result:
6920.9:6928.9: 26.3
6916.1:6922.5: 27.1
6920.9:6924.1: 25.9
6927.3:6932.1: 25.4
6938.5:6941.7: 26.6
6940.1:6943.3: 24.1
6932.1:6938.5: 26.1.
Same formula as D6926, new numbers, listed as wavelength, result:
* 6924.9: 30.64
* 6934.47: 21.28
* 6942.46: 22.87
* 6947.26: 29.26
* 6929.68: 23.09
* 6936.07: 25.76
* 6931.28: 25.85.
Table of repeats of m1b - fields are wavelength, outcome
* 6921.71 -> 23.24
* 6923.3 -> 28.69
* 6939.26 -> 28.08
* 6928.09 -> 26.97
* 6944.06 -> 24.12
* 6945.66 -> 24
